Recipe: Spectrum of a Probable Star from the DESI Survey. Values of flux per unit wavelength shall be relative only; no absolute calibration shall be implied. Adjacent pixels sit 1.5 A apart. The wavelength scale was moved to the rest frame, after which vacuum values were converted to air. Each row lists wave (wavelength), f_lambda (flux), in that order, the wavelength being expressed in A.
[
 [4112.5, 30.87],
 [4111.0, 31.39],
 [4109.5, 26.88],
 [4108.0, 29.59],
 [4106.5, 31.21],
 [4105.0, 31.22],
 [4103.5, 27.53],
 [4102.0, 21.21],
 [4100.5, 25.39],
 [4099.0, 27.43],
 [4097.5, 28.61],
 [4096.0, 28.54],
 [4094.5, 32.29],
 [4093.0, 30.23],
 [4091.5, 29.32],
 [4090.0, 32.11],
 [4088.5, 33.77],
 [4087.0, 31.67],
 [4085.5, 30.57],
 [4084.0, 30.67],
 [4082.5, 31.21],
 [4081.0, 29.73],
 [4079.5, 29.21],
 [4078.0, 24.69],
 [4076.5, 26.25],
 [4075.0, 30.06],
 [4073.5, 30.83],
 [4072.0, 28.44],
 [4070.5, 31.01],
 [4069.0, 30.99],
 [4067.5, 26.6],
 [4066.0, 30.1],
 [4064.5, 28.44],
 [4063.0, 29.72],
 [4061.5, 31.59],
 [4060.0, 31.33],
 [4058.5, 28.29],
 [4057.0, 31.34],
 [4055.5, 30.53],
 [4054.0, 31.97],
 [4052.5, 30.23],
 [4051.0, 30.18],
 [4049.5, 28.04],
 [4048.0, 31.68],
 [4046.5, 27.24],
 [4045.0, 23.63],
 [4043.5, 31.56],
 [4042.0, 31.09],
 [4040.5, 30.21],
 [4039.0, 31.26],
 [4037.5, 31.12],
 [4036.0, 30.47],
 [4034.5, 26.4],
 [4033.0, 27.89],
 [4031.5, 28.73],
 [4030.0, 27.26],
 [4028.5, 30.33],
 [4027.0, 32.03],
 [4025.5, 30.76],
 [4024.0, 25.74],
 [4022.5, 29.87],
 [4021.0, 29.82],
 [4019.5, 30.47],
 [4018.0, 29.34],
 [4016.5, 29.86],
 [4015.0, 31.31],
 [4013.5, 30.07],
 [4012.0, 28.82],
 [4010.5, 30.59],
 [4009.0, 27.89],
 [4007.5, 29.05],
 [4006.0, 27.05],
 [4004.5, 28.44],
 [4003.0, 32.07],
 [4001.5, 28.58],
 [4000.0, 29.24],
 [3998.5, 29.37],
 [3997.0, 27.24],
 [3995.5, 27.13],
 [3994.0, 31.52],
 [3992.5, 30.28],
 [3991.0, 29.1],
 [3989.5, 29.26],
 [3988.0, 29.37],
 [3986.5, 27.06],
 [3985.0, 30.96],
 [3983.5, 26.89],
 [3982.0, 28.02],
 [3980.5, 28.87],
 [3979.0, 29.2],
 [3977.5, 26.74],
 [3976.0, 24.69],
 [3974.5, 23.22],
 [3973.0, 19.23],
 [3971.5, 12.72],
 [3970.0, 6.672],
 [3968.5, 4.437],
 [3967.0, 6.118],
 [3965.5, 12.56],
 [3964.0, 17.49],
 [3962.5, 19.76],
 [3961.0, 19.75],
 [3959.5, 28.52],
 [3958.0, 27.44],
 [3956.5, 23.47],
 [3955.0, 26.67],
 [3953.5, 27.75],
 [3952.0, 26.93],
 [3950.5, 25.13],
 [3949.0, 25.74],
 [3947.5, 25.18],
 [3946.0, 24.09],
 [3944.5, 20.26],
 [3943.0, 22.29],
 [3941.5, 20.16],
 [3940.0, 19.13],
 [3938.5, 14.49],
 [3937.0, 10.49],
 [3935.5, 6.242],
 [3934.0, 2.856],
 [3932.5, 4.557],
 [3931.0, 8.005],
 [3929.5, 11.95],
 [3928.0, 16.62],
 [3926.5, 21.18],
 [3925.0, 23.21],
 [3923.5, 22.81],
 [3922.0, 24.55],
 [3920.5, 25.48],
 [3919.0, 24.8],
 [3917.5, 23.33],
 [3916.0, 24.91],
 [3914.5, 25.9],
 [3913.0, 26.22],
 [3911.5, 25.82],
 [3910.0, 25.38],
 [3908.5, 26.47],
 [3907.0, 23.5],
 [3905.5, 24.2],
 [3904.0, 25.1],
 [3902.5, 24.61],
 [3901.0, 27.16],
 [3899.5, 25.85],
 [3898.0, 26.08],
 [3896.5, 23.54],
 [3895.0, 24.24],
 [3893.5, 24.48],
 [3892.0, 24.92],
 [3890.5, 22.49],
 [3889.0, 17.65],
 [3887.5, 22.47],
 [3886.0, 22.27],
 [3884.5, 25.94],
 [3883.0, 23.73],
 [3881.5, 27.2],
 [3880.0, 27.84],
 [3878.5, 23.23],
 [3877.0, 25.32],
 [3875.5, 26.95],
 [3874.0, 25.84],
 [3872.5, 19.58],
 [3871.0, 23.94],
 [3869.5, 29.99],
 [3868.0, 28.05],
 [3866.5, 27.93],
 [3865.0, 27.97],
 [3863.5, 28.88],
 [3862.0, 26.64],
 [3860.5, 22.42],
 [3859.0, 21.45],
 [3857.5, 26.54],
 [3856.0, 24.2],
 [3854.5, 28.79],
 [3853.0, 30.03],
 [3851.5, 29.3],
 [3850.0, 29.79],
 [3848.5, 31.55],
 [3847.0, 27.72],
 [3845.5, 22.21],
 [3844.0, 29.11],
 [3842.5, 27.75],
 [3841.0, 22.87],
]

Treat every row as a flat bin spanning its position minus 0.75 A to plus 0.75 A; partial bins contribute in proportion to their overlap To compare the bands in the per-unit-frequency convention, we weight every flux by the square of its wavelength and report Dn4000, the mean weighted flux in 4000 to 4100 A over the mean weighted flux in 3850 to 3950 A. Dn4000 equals 1.39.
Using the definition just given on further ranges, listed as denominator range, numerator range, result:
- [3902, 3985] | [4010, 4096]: 1.51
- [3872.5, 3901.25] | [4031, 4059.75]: 1.31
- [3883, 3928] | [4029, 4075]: 1.32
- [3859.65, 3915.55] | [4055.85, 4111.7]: 1.29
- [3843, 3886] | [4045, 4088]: 1.24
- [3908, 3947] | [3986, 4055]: 1.60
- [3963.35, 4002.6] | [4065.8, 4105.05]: 1.29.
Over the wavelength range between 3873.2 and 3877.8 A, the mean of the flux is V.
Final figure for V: 25.9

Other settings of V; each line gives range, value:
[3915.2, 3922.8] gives 24.6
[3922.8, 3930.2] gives 19.2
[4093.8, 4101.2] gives 28.4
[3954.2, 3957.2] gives 25.1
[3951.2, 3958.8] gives 26.5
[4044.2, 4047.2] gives 25.5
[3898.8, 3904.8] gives 25.7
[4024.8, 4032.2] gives 29.8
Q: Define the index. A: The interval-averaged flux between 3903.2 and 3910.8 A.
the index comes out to 24.9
